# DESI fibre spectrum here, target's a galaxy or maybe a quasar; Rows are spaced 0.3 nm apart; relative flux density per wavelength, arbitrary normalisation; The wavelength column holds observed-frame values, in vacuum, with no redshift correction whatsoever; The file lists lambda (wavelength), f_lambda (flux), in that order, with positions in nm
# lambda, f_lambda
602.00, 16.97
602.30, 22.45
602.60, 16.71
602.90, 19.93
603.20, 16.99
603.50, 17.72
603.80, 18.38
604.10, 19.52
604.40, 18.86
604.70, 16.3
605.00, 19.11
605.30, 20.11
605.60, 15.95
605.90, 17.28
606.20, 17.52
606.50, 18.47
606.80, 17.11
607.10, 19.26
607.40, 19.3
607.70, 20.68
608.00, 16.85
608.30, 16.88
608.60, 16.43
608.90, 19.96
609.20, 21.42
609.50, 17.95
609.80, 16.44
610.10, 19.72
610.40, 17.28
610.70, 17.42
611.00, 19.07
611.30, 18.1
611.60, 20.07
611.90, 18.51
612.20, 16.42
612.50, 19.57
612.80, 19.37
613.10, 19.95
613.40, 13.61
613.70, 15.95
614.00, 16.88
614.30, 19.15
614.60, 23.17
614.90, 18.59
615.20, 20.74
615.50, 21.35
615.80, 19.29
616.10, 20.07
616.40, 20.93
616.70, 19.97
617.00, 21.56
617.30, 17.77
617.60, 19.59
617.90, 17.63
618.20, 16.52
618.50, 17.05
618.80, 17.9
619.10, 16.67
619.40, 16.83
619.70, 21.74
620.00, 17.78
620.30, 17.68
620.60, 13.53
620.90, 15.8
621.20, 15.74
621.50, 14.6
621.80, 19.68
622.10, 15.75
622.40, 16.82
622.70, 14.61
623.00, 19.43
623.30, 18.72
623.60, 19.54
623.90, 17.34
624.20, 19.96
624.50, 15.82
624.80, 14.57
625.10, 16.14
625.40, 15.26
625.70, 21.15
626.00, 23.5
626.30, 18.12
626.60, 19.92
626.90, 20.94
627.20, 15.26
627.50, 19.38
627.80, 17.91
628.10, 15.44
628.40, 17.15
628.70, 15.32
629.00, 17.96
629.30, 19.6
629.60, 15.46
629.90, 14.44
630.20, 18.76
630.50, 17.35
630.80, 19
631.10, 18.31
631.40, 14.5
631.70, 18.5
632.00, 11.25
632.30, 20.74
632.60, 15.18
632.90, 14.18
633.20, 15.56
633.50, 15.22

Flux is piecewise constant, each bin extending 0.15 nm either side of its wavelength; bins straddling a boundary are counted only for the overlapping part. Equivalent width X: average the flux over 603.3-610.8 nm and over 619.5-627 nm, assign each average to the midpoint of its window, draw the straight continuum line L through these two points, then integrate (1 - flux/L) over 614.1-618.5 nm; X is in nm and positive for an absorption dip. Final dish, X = -0.407 nm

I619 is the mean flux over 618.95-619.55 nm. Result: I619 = 16.8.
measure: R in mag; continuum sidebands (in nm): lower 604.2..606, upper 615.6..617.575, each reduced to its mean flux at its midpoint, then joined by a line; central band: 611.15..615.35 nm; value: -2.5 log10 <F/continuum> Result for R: 0.05 mag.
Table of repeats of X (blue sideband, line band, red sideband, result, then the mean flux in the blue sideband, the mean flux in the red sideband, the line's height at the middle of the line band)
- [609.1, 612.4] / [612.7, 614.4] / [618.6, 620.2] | 0.08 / 18.4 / 18.1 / 18.3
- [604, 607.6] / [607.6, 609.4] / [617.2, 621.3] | -0.06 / 18.2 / 17.3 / 18.1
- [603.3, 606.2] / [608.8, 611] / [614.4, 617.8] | 0.05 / 18.1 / 20.2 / 19.1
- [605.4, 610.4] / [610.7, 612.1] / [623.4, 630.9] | -0.04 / 18.2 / 17.8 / 18.1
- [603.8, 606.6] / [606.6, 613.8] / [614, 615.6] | 0.36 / 18.1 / 20.2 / 19.2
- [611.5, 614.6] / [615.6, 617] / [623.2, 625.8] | -0.18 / 18.2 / 17.5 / 18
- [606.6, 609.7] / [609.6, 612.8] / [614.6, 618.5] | 0.10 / 18.5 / 19.5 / 18.9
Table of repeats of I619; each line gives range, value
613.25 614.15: 15.5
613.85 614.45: 18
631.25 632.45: 16.2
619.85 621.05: 16.2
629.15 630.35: 17.1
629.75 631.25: 17.6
